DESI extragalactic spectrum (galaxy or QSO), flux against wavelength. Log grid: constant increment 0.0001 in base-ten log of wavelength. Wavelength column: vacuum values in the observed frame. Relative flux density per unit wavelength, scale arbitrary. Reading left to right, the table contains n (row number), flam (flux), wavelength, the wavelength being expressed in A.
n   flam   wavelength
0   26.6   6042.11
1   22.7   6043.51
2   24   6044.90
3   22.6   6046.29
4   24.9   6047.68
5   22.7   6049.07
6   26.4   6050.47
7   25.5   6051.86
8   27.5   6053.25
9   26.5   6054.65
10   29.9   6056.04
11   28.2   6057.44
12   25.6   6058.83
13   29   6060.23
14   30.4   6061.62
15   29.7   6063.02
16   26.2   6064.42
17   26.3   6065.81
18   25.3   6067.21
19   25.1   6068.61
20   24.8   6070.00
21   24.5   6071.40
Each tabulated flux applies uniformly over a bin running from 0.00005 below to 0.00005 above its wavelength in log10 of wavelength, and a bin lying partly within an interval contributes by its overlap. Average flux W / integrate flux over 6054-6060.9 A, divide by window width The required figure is 27.8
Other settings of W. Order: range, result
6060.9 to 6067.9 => 27.6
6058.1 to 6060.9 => 27.3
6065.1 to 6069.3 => 25.6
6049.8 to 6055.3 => 26.5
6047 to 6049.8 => 23.8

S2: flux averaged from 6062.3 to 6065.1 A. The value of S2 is 27.9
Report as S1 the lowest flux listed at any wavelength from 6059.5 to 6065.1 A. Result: 26.2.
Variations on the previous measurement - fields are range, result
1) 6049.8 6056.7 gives 25.5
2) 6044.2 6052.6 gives 22.6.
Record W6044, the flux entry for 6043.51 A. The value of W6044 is 22.7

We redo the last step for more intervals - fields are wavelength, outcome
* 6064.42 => 26.2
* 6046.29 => 22.6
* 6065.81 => 26.3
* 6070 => 24.8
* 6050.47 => 26.4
